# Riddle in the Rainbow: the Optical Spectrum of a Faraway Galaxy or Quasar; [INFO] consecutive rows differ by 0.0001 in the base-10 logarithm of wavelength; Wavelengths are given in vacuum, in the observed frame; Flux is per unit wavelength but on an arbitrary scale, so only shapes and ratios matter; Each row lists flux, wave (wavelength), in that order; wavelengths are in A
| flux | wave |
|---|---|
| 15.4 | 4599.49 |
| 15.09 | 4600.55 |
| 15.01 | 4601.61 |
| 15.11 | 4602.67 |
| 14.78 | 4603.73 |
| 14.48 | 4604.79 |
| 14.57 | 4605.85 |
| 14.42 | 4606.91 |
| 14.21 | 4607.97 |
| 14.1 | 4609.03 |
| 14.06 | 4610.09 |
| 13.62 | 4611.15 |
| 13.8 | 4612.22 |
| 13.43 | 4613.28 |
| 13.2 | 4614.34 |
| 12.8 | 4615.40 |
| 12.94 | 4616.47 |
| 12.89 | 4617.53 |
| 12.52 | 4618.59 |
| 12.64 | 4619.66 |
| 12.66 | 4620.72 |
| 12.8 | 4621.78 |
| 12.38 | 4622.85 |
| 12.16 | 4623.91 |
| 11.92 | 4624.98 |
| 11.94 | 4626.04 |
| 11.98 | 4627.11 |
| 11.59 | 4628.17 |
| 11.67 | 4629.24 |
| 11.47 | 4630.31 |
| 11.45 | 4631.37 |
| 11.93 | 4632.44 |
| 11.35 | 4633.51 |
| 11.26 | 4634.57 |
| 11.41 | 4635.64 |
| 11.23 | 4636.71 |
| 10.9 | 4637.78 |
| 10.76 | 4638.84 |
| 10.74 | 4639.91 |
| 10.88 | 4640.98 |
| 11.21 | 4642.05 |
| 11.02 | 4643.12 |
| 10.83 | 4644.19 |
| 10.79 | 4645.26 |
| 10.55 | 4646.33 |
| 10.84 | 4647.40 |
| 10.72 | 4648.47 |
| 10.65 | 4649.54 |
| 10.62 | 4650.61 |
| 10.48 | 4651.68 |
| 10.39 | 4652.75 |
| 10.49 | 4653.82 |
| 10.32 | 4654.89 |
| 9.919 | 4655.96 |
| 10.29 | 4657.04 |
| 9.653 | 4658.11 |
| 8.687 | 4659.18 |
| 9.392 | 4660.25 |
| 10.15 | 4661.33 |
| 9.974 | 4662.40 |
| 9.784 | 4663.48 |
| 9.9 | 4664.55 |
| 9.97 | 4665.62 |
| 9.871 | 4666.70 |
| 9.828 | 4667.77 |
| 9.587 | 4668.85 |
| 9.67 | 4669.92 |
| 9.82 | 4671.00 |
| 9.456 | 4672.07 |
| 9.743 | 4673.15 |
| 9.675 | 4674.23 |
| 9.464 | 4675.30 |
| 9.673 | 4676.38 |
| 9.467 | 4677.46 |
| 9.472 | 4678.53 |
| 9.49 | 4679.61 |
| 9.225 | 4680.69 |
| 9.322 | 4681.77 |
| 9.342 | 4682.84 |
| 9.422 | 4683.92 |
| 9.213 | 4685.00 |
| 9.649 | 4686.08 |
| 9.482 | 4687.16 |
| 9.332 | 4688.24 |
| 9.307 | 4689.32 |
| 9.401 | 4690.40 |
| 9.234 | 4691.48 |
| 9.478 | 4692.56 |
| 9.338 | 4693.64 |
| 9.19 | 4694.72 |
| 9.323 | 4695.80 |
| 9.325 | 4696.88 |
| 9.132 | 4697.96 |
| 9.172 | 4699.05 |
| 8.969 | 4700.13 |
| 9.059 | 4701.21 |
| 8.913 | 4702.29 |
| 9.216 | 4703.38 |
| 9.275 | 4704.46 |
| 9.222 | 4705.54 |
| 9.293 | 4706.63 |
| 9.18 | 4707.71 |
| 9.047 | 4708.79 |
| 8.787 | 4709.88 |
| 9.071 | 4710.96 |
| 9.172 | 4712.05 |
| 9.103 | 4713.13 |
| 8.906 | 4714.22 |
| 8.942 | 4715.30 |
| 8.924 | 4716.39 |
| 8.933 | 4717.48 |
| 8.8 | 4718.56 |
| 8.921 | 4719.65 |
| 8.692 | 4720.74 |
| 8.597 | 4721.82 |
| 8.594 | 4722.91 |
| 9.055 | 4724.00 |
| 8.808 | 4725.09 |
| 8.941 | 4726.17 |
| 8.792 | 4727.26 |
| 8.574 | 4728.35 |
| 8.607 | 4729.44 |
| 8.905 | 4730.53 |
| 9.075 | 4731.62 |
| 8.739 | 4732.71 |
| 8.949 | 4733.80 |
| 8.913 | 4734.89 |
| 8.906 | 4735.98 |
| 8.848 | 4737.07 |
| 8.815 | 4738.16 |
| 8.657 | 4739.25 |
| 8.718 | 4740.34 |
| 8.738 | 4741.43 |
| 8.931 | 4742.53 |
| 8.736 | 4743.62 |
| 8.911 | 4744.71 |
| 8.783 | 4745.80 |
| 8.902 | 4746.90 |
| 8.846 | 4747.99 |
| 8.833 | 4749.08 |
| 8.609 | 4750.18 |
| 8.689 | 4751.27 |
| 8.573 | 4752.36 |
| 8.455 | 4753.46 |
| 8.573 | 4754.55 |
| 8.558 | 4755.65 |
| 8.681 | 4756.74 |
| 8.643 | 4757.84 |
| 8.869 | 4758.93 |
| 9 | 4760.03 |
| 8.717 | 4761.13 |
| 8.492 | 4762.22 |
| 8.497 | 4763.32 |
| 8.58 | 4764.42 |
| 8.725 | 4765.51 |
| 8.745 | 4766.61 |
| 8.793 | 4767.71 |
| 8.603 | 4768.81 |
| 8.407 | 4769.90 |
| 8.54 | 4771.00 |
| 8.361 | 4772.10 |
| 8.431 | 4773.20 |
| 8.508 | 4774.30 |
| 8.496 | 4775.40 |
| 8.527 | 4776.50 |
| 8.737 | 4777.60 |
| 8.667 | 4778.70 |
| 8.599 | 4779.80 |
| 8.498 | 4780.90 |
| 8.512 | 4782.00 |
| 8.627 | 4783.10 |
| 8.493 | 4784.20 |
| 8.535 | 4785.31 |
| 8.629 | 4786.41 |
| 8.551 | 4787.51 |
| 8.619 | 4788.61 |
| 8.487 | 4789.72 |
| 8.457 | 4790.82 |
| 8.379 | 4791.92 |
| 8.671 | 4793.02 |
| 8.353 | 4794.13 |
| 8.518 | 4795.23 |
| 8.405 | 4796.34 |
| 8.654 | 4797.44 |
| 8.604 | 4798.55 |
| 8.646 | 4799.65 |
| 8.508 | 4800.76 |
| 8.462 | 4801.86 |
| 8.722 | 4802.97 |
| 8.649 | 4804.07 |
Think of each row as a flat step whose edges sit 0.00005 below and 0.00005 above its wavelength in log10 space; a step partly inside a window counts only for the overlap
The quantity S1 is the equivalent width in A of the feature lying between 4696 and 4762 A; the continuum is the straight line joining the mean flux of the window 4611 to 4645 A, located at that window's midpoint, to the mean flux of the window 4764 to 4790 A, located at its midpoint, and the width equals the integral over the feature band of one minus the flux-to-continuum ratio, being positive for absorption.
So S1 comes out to 5.26 A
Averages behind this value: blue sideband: 11.9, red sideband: 8.57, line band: 8.88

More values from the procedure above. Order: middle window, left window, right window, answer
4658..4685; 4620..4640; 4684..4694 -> 1.3 A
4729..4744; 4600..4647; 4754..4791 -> 1.1 A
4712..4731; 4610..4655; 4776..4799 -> 2.0 A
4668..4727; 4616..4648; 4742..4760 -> 4.7 A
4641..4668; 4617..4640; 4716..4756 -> 2.0 A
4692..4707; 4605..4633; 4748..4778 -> 1.8 A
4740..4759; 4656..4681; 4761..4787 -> 0.2 A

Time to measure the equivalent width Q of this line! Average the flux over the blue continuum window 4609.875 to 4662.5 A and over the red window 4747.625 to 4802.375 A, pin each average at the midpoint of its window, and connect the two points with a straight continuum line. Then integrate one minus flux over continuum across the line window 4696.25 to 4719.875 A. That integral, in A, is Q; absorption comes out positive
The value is 2.1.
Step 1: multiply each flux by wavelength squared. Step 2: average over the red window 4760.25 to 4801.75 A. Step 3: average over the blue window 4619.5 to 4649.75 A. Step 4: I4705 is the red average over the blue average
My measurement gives 0.80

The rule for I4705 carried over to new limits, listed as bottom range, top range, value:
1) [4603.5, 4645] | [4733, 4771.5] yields 0.74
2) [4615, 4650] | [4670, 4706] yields 0.83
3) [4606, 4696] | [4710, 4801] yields 0.84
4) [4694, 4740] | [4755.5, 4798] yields 0.98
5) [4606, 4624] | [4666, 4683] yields 0.74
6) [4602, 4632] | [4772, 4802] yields 0.70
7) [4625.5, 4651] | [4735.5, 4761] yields 0.82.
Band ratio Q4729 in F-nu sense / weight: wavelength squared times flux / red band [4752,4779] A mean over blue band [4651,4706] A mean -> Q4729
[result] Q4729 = 0.93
